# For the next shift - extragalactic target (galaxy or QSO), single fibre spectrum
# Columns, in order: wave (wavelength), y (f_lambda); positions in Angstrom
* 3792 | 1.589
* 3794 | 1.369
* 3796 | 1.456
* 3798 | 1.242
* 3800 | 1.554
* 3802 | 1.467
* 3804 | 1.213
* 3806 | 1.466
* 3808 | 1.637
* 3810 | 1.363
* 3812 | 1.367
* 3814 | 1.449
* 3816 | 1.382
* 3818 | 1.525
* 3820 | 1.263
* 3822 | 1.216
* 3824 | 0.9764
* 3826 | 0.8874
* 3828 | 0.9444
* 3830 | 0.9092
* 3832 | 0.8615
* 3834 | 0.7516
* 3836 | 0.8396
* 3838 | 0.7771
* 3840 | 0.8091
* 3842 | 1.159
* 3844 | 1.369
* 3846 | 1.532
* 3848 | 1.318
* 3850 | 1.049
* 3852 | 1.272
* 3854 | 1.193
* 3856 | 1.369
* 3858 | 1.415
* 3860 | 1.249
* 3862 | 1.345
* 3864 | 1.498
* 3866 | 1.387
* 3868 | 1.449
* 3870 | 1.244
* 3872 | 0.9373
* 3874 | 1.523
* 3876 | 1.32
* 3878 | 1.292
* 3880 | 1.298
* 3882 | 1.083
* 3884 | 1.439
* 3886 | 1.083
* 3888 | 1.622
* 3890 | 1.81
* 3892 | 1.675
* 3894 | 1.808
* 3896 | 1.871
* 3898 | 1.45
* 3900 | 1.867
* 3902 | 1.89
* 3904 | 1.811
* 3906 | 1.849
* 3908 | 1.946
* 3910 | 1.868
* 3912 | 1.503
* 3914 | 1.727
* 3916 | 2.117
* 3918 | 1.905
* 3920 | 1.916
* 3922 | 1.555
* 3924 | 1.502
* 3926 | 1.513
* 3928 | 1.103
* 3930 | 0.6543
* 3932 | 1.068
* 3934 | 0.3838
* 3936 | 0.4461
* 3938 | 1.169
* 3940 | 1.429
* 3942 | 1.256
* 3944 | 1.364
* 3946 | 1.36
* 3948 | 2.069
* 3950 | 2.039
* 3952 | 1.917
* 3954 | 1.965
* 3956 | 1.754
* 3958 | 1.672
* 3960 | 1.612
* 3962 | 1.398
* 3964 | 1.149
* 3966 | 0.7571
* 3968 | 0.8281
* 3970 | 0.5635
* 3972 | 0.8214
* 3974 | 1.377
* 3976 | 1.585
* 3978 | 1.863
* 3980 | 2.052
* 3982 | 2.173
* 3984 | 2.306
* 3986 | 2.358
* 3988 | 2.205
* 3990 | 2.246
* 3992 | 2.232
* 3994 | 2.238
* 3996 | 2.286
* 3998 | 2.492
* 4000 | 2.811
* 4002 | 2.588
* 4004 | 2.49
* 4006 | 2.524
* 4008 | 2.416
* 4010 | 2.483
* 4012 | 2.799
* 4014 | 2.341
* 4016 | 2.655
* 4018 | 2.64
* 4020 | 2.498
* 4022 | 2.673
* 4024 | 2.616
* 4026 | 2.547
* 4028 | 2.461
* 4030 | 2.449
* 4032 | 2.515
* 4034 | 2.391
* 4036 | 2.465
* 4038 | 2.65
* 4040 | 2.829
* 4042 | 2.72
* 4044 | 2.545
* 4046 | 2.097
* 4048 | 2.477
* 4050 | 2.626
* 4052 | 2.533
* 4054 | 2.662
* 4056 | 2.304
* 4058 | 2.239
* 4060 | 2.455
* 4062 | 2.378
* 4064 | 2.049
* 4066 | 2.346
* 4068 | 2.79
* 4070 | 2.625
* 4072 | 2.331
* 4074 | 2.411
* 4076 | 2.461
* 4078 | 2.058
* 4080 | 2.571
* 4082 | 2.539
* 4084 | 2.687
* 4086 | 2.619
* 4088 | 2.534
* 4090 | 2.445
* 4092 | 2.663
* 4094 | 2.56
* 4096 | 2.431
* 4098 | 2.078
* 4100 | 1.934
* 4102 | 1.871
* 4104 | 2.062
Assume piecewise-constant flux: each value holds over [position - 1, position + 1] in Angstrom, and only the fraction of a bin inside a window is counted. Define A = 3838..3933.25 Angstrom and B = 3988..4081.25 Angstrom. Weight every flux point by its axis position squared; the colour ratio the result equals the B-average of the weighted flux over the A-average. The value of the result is 1.8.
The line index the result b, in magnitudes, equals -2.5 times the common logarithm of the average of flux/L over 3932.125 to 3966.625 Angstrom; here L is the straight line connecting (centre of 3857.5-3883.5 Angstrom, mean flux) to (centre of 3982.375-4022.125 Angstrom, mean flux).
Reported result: 0.39 mag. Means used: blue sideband 1.31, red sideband 2.45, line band 1.4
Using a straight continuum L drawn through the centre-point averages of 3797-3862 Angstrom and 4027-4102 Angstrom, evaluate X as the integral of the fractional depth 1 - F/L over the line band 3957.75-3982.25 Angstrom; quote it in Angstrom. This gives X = 7.7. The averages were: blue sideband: 1.22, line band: 1.34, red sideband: 2.45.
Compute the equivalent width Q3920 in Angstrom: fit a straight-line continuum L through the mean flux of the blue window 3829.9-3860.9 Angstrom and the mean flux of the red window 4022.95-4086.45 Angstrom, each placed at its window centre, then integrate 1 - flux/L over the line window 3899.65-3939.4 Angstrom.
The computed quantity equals 2.5 Angstrom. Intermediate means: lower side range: 1.12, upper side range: 2.48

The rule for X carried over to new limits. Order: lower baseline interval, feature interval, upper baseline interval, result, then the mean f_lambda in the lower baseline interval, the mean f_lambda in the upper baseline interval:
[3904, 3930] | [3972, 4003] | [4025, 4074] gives -0.5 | 1.67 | 2.48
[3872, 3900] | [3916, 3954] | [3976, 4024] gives 9.4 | 1.48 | 2.39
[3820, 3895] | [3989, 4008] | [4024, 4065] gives -2.3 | 1.24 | 2.47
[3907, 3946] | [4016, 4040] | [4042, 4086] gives -4.3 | 1.39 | 2.45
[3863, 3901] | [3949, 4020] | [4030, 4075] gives 3.1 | 1.46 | 2.47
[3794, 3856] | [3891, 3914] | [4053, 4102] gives -2.8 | 1.21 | 2.41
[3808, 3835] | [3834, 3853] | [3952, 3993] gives 2.0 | 1.16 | 1.65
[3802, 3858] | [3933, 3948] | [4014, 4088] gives 5.9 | 1.19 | 2.5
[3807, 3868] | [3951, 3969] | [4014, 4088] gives 4.5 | 1.21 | 2.5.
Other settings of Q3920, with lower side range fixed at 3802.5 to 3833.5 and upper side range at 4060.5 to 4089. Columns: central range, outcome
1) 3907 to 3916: -0.7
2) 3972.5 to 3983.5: 1.2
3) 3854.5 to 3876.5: 1.8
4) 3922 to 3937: 6.5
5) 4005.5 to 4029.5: -4.1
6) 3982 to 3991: -1.0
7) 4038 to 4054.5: -1.7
